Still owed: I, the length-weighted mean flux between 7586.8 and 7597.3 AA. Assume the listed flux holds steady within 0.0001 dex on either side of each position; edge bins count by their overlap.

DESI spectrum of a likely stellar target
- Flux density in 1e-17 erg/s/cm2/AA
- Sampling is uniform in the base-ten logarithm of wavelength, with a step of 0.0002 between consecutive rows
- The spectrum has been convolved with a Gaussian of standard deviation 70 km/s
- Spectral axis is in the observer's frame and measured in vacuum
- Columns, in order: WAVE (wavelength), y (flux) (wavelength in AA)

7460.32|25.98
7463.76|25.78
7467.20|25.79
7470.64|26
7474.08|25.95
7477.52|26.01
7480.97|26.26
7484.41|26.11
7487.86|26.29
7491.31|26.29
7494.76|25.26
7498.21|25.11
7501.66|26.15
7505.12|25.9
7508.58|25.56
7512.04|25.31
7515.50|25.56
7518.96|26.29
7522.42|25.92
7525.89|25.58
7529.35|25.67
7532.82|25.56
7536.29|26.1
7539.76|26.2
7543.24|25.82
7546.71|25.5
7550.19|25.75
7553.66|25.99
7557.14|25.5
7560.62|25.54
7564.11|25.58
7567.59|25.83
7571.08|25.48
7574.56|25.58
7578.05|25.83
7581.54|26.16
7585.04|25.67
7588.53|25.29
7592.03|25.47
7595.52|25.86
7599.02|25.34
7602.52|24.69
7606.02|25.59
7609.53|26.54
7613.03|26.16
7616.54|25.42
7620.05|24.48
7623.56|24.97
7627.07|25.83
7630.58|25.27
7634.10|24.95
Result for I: 25.5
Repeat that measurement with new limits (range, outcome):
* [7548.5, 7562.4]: 25.7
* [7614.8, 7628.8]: 25.2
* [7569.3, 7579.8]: 25.6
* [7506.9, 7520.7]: 25.7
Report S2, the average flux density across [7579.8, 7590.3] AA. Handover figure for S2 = 25.7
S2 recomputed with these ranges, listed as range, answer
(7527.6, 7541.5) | 25.9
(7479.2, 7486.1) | 26.2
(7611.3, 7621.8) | 25.3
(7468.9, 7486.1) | 26.1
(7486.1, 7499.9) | 25.7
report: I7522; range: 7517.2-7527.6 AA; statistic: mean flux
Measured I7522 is 25.9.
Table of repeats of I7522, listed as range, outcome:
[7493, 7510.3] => 25.6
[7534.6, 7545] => 26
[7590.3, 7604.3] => 25.4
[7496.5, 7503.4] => 25.6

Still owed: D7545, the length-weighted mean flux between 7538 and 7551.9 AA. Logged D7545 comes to 25.8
